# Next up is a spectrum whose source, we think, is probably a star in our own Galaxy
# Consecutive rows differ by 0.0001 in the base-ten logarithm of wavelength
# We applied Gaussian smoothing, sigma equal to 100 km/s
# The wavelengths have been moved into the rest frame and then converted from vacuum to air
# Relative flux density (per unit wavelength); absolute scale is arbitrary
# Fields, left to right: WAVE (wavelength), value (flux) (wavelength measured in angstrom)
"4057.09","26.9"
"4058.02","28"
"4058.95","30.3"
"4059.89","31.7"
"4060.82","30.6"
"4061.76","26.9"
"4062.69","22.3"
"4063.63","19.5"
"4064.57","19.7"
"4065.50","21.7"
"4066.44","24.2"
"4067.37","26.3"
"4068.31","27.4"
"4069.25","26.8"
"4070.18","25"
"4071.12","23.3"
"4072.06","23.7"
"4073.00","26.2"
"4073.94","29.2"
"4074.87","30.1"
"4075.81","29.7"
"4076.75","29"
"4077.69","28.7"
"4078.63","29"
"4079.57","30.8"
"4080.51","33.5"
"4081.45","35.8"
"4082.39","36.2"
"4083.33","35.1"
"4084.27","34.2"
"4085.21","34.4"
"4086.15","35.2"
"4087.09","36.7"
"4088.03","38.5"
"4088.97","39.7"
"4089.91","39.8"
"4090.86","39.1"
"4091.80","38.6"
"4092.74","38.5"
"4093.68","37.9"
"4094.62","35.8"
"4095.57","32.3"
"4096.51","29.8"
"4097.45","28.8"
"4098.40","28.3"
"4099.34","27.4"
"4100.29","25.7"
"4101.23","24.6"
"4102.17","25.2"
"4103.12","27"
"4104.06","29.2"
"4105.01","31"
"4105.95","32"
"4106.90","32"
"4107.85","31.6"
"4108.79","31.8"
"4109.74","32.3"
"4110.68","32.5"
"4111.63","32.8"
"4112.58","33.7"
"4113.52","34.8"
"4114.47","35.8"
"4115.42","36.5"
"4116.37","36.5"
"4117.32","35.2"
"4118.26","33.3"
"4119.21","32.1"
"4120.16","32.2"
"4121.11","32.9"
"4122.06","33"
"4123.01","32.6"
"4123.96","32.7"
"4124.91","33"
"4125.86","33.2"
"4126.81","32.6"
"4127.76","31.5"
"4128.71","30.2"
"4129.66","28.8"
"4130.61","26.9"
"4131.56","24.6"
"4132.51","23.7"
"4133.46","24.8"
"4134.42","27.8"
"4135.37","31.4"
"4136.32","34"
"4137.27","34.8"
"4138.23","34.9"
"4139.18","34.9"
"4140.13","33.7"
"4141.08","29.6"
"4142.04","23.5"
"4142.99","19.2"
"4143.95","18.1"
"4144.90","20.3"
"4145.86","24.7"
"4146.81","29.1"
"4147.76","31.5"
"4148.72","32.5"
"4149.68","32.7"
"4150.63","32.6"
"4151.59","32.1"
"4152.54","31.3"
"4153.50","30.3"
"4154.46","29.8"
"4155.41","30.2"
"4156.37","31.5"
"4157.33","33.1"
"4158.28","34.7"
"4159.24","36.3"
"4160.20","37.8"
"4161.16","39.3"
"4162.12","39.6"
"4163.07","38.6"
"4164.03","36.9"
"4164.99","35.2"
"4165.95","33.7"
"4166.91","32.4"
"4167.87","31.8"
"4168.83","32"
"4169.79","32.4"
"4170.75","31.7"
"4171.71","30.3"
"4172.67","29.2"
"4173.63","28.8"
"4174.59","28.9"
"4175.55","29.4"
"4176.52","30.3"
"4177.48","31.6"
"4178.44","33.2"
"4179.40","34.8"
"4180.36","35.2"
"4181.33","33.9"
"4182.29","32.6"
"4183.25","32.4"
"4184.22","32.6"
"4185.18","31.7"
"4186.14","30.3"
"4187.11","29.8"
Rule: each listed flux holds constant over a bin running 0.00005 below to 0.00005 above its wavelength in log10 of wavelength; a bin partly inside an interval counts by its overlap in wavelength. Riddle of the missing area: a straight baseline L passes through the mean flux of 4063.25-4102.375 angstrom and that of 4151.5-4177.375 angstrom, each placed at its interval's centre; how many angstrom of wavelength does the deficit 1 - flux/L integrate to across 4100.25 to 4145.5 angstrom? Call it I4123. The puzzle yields 1.8 angstrom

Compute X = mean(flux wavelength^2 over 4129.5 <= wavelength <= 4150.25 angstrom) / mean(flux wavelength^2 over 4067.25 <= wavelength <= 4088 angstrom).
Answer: 1.0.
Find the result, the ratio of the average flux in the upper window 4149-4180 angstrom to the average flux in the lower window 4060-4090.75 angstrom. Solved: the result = 1.10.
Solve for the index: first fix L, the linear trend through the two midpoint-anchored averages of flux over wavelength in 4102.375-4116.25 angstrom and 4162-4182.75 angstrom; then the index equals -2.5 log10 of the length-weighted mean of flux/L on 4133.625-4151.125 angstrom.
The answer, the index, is 0.12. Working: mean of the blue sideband 32.3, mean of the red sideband 32.7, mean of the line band 29.1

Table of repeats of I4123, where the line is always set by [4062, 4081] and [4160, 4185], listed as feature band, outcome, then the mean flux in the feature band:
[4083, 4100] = -4.5 angstrom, 34.9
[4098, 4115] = -1.0 angstrom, 30.5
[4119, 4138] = -0.3 angstrom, 30.7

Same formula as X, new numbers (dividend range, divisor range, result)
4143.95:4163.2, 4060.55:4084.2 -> 1.20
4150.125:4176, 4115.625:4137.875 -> 1.07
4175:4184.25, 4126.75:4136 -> 1.18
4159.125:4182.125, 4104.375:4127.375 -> 1.04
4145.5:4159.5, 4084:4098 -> 0.90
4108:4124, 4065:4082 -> 1.23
